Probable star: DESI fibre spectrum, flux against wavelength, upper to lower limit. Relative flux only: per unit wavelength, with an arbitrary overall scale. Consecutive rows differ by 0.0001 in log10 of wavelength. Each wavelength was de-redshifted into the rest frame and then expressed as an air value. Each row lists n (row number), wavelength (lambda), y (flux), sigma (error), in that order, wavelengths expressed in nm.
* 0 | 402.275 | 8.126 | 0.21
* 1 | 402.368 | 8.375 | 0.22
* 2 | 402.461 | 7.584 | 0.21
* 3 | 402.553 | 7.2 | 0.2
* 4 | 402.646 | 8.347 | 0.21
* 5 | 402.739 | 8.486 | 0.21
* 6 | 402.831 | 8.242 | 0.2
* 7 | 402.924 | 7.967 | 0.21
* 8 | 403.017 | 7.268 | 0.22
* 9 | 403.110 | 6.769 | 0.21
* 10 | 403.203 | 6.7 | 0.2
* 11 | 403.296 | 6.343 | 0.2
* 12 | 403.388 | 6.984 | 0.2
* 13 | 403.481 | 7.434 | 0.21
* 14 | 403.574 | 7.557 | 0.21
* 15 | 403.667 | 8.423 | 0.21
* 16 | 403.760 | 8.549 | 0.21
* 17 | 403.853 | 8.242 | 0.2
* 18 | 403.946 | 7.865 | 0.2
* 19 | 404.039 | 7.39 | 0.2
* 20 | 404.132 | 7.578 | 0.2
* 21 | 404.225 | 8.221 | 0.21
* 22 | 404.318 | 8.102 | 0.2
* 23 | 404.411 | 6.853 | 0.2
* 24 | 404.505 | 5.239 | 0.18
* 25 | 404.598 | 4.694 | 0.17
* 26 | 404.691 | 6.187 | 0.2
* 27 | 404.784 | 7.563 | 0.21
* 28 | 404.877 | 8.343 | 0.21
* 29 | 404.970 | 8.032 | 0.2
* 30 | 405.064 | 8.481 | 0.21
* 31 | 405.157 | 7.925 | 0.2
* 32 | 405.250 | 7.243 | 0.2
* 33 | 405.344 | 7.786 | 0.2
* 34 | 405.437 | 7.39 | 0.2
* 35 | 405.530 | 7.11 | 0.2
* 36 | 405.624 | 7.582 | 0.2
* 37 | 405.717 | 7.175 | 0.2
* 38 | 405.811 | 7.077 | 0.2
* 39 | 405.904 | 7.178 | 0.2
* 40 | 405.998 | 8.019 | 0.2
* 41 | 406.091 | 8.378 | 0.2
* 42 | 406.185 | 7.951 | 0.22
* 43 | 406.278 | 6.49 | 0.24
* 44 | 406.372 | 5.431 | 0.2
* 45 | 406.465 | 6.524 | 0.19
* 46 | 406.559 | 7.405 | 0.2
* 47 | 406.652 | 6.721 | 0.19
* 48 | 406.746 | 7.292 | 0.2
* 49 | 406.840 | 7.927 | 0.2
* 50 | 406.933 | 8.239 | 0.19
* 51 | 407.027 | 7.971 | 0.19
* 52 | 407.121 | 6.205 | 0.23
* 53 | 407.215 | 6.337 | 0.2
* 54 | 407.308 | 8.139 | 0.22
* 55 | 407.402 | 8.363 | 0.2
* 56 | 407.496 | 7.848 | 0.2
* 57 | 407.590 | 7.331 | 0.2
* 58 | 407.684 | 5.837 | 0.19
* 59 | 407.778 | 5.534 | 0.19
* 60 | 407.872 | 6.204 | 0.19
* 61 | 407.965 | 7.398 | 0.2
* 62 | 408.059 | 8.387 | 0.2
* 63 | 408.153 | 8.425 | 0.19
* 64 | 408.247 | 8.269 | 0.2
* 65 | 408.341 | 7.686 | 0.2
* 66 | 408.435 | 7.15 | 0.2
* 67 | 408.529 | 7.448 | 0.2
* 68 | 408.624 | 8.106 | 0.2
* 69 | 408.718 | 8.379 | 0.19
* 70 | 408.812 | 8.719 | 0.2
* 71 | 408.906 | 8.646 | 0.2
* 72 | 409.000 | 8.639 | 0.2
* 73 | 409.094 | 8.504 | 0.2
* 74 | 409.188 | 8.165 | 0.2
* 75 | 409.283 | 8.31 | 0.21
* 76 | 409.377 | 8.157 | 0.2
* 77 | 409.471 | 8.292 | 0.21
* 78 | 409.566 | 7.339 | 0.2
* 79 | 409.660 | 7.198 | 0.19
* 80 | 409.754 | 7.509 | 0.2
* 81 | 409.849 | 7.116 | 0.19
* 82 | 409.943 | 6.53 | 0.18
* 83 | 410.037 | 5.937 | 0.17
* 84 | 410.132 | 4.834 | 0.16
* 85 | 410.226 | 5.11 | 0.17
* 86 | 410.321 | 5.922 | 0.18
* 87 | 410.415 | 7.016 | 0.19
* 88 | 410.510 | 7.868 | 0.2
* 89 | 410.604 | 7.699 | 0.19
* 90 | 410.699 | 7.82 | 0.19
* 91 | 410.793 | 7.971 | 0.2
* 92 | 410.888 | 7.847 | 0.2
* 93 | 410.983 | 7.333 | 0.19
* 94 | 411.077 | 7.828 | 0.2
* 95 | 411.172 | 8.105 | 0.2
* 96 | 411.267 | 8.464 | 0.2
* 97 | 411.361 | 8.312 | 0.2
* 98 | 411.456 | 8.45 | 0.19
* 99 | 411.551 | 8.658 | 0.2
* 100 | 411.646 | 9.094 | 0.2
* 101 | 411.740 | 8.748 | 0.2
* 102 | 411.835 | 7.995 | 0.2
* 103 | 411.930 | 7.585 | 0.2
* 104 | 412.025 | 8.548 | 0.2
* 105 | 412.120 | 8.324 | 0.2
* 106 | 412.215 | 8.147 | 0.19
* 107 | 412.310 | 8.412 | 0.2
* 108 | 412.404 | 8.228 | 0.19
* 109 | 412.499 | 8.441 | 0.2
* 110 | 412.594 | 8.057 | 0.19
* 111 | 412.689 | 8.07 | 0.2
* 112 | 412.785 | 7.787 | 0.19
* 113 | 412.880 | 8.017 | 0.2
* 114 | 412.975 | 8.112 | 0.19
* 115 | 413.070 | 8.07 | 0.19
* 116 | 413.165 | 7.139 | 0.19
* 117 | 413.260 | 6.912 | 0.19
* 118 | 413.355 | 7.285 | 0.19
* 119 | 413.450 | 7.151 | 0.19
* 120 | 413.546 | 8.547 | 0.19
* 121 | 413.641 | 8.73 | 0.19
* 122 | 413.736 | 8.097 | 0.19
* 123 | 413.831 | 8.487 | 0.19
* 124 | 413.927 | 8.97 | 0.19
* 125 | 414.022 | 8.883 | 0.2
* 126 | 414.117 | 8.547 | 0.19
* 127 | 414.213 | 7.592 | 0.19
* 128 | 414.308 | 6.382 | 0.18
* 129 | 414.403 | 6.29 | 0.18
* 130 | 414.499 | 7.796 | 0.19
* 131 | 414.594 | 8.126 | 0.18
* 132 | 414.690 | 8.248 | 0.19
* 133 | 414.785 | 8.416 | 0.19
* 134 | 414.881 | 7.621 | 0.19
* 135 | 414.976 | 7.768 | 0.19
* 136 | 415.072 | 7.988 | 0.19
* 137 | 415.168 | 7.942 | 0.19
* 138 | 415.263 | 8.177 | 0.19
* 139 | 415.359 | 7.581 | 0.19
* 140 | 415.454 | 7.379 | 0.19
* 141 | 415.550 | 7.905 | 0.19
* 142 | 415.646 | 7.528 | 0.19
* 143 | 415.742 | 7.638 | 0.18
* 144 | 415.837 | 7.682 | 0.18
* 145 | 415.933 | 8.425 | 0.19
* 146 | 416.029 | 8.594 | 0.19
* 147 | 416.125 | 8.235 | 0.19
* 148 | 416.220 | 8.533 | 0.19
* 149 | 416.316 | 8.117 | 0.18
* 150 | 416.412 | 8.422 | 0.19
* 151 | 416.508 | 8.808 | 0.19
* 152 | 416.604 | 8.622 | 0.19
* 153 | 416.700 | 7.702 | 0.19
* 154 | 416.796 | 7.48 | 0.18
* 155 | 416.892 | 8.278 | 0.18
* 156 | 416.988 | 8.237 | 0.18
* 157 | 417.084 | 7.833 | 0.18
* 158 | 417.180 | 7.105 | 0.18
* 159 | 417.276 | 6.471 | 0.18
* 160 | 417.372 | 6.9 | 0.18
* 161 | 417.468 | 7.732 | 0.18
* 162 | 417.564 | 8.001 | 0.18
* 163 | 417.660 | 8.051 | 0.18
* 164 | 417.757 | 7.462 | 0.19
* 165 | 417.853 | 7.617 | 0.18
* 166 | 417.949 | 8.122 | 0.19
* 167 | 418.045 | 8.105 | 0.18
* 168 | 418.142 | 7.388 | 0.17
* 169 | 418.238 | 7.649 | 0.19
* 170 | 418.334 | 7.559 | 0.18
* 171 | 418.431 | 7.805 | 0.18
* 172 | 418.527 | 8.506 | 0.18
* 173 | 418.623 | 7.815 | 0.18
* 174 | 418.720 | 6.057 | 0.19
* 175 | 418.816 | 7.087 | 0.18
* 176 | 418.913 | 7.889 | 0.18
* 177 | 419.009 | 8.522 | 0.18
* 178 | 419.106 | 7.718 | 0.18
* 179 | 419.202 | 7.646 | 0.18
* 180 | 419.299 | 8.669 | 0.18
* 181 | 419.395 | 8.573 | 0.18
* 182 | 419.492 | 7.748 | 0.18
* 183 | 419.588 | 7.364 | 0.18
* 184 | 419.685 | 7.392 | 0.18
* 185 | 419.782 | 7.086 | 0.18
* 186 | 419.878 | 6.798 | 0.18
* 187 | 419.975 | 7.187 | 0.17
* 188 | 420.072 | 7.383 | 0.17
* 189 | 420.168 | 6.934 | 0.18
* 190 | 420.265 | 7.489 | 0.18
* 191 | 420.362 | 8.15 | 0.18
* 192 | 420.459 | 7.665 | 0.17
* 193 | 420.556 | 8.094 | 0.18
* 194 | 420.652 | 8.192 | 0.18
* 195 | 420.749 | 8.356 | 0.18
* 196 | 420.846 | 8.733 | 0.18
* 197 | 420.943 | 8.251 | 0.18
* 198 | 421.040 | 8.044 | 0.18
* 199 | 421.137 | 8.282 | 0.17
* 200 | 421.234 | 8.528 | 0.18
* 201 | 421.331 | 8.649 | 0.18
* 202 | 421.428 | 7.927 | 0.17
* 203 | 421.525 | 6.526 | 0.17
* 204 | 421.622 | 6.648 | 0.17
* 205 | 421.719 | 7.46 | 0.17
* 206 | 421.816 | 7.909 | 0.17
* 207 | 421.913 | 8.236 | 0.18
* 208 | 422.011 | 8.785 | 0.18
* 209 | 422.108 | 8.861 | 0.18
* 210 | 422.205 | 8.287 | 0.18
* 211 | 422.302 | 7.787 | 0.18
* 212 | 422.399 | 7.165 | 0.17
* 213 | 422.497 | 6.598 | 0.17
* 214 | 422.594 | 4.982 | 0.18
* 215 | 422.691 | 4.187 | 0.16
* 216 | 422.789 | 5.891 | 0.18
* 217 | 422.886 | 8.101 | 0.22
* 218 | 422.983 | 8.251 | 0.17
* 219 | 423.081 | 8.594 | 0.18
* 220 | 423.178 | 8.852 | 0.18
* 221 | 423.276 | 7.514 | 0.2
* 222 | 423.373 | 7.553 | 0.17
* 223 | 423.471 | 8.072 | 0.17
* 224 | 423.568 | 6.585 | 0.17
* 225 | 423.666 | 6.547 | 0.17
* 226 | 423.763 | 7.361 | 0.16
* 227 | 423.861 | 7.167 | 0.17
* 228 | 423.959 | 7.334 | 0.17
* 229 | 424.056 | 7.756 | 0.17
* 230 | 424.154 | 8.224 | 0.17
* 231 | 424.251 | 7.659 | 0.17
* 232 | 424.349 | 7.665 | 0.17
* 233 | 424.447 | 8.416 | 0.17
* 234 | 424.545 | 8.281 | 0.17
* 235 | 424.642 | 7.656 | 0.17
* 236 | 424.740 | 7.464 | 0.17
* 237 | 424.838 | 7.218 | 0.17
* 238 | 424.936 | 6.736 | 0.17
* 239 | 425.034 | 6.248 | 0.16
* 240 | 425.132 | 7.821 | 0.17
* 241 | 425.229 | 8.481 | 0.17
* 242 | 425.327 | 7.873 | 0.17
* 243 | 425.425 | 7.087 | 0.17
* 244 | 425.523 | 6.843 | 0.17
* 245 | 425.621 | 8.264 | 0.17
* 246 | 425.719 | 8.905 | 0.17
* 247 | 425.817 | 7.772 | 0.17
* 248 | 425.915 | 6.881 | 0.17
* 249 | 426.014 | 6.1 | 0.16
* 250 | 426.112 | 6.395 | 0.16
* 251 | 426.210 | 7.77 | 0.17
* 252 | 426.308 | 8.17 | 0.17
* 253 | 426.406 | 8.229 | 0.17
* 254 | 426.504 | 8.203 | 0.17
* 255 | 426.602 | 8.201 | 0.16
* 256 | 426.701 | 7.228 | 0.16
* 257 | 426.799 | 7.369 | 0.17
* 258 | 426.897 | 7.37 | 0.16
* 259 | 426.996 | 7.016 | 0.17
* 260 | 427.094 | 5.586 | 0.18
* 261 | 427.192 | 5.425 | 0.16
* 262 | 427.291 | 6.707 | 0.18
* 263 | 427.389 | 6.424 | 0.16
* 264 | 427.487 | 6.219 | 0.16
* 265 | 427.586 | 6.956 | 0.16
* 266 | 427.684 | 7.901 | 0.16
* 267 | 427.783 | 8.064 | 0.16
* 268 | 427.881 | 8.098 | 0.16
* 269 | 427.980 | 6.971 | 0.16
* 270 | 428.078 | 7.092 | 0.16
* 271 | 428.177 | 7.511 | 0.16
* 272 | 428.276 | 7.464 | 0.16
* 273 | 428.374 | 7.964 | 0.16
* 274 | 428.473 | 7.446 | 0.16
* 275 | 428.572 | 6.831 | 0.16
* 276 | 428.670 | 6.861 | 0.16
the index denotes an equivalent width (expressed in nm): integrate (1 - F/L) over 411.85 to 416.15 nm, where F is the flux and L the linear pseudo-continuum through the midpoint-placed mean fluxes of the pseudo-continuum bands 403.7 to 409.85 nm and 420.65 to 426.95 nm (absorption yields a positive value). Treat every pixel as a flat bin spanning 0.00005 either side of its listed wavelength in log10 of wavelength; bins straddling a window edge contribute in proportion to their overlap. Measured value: -0.23 nm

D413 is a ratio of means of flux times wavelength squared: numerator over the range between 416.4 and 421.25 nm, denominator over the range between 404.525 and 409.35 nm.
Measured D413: 1.1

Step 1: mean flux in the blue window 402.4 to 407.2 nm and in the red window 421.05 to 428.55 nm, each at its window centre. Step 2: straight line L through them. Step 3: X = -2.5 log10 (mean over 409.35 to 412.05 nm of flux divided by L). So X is -0.02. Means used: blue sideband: 7.4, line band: 7.55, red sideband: 7.44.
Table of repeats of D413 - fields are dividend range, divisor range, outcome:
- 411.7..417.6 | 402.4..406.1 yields 1.12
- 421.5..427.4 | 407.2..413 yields 1.03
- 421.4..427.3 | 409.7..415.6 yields 1.01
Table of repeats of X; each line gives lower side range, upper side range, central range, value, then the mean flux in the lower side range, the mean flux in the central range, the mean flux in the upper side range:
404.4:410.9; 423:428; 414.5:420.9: -0.06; 7.35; 7.82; 7.44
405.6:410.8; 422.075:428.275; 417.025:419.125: -0.03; 7.38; 7.61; 7.36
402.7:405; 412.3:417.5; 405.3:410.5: 0.03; 7.4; 7.36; 7.92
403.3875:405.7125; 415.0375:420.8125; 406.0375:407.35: 0.04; 7.47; 7.22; 7.79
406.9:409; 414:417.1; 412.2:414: -0.03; 7.59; 8.05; 7.96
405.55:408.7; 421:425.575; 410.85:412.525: -0.12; 7.34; 8.25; 7.53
